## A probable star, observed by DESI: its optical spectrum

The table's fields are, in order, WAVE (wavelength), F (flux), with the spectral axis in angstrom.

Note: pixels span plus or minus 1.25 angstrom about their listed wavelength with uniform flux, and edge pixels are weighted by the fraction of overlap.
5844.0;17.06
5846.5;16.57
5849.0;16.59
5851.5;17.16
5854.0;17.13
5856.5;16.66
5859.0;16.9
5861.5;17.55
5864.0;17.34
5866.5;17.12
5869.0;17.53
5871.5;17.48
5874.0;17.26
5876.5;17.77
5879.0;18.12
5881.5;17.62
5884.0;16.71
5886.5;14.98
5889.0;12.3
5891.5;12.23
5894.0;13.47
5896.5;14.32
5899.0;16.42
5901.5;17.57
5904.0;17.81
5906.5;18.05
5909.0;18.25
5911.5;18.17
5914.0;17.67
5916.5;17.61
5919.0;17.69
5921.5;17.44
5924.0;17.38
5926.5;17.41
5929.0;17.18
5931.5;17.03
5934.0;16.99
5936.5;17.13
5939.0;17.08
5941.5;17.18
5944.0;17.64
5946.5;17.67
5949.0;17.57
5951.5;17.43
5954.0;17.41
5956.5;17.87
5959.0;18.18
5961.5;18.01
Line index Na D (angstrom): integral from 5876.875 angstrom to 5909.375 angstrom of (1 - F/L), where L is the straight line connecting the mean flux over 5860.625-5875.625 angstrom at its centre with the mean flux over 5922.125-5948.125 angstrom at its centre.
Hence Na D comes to 2.6 angstrom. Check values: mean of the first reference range 17.4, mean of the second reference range 17.3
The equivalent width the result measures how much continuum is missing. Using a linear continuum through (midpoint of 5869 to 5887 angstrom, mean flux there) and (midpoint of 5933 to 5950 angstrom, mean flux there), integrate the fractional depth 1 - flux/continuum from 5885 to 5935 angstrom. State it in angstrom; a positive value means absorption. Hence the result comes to 2.3 angstrom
